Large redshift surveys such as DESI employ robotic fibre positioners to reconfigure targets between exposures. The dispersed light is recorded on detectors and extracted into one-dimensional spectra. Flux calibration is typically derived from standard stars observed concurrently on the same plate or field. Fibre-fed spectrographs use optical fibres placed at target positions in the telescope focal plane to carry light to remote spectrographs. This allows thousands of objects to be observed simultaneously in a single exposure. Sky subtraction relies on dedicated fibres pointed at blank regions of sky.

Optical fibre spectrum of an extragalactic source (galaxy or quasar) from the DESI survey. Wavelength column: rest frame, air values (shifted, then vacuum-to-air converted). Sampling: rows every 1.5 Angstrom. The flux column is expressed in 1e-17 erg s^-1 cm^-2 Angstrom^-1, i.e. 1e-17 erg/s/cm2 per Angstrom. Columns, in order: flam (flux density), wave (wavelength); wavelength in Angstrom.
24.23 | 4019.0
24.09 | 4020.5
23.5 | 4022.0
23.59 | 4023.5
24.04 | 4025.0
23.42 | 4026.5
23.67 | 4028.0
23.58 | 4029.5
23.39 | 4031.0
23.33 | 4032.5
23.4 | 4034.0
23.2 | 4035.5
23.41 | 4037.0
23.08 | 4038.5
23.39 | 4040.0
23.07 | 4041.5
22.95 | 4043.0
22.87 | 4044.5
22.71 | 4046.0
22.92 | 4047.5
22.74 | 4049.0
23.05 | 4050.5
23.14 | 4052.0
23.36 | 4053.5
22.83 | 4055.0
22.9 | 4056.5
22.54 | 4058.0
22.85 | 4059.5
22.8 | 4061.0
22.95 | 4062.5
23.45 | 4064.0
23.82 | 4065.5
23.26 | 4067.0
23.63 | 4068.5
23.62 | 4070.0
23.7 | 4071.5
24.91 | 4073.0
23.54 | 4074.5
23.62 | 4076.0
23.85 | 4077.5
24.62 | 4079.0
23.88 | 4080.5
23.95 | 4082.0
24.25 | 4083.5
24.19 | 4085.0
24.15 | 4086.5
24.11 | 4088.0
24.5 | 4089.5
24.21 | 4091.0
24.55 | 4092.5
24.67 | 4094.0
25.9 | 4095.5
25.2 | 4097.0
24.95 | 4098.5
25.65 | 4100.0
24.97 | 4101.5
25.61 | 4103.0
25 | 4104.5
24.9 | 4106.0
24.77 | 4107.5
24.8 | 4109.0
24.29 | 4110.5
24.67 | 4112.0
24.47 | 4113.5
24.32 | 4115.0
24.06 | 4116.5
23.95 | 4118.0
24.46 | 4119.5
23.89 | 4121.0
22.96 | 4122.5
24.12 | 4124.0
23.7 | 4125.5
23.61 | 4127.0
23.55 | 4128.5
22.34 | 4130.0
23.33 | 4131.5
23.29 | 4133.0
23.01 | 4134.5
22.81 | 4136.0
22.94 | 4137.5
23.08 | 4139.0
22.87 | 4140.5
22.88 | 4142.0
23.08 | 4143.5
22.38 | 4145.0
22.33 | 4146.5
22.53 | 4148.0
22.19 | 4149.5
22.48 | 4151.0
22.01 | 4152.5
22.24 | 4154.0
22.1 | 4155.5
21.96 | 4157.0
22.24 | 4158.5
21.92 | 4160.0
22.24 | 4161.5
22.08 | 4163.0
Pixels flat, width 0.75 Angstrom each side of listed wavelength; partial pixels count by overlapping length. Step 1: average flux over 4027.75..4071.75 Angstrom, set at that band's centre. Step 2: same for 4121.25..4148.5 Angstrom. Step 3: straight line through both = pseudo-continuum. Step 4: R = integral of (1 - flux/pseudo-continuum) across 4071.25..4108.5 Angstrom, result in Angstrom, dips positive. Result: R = -2.3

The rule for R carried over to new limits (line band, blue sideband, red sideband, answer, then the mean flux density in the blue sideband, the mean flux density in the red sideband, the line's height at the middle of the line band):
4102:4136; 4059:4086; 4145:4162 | -1.7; 23.7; 22.2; 22.9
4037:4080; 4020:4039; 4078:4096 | 1.2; 23.5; 24.4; 24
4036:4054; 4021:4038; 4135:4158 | 0.2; 23.5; 22.5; 23.4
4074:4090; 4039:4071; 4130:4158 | -0.8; 23.1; 22.6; 23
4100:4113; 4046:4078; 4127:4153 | -1.1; 23.3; 22.8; 23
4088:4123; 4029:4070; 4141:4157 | -2.9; 23.1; 22.4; 22.7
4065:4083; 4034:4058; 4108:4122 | -0.2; 23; 24.3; 23.6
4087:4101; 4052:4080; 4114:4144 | -0.8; 23.5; 23.4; 23.4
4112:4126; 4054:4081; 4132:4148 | -0.6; 23.5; 22.9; 23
